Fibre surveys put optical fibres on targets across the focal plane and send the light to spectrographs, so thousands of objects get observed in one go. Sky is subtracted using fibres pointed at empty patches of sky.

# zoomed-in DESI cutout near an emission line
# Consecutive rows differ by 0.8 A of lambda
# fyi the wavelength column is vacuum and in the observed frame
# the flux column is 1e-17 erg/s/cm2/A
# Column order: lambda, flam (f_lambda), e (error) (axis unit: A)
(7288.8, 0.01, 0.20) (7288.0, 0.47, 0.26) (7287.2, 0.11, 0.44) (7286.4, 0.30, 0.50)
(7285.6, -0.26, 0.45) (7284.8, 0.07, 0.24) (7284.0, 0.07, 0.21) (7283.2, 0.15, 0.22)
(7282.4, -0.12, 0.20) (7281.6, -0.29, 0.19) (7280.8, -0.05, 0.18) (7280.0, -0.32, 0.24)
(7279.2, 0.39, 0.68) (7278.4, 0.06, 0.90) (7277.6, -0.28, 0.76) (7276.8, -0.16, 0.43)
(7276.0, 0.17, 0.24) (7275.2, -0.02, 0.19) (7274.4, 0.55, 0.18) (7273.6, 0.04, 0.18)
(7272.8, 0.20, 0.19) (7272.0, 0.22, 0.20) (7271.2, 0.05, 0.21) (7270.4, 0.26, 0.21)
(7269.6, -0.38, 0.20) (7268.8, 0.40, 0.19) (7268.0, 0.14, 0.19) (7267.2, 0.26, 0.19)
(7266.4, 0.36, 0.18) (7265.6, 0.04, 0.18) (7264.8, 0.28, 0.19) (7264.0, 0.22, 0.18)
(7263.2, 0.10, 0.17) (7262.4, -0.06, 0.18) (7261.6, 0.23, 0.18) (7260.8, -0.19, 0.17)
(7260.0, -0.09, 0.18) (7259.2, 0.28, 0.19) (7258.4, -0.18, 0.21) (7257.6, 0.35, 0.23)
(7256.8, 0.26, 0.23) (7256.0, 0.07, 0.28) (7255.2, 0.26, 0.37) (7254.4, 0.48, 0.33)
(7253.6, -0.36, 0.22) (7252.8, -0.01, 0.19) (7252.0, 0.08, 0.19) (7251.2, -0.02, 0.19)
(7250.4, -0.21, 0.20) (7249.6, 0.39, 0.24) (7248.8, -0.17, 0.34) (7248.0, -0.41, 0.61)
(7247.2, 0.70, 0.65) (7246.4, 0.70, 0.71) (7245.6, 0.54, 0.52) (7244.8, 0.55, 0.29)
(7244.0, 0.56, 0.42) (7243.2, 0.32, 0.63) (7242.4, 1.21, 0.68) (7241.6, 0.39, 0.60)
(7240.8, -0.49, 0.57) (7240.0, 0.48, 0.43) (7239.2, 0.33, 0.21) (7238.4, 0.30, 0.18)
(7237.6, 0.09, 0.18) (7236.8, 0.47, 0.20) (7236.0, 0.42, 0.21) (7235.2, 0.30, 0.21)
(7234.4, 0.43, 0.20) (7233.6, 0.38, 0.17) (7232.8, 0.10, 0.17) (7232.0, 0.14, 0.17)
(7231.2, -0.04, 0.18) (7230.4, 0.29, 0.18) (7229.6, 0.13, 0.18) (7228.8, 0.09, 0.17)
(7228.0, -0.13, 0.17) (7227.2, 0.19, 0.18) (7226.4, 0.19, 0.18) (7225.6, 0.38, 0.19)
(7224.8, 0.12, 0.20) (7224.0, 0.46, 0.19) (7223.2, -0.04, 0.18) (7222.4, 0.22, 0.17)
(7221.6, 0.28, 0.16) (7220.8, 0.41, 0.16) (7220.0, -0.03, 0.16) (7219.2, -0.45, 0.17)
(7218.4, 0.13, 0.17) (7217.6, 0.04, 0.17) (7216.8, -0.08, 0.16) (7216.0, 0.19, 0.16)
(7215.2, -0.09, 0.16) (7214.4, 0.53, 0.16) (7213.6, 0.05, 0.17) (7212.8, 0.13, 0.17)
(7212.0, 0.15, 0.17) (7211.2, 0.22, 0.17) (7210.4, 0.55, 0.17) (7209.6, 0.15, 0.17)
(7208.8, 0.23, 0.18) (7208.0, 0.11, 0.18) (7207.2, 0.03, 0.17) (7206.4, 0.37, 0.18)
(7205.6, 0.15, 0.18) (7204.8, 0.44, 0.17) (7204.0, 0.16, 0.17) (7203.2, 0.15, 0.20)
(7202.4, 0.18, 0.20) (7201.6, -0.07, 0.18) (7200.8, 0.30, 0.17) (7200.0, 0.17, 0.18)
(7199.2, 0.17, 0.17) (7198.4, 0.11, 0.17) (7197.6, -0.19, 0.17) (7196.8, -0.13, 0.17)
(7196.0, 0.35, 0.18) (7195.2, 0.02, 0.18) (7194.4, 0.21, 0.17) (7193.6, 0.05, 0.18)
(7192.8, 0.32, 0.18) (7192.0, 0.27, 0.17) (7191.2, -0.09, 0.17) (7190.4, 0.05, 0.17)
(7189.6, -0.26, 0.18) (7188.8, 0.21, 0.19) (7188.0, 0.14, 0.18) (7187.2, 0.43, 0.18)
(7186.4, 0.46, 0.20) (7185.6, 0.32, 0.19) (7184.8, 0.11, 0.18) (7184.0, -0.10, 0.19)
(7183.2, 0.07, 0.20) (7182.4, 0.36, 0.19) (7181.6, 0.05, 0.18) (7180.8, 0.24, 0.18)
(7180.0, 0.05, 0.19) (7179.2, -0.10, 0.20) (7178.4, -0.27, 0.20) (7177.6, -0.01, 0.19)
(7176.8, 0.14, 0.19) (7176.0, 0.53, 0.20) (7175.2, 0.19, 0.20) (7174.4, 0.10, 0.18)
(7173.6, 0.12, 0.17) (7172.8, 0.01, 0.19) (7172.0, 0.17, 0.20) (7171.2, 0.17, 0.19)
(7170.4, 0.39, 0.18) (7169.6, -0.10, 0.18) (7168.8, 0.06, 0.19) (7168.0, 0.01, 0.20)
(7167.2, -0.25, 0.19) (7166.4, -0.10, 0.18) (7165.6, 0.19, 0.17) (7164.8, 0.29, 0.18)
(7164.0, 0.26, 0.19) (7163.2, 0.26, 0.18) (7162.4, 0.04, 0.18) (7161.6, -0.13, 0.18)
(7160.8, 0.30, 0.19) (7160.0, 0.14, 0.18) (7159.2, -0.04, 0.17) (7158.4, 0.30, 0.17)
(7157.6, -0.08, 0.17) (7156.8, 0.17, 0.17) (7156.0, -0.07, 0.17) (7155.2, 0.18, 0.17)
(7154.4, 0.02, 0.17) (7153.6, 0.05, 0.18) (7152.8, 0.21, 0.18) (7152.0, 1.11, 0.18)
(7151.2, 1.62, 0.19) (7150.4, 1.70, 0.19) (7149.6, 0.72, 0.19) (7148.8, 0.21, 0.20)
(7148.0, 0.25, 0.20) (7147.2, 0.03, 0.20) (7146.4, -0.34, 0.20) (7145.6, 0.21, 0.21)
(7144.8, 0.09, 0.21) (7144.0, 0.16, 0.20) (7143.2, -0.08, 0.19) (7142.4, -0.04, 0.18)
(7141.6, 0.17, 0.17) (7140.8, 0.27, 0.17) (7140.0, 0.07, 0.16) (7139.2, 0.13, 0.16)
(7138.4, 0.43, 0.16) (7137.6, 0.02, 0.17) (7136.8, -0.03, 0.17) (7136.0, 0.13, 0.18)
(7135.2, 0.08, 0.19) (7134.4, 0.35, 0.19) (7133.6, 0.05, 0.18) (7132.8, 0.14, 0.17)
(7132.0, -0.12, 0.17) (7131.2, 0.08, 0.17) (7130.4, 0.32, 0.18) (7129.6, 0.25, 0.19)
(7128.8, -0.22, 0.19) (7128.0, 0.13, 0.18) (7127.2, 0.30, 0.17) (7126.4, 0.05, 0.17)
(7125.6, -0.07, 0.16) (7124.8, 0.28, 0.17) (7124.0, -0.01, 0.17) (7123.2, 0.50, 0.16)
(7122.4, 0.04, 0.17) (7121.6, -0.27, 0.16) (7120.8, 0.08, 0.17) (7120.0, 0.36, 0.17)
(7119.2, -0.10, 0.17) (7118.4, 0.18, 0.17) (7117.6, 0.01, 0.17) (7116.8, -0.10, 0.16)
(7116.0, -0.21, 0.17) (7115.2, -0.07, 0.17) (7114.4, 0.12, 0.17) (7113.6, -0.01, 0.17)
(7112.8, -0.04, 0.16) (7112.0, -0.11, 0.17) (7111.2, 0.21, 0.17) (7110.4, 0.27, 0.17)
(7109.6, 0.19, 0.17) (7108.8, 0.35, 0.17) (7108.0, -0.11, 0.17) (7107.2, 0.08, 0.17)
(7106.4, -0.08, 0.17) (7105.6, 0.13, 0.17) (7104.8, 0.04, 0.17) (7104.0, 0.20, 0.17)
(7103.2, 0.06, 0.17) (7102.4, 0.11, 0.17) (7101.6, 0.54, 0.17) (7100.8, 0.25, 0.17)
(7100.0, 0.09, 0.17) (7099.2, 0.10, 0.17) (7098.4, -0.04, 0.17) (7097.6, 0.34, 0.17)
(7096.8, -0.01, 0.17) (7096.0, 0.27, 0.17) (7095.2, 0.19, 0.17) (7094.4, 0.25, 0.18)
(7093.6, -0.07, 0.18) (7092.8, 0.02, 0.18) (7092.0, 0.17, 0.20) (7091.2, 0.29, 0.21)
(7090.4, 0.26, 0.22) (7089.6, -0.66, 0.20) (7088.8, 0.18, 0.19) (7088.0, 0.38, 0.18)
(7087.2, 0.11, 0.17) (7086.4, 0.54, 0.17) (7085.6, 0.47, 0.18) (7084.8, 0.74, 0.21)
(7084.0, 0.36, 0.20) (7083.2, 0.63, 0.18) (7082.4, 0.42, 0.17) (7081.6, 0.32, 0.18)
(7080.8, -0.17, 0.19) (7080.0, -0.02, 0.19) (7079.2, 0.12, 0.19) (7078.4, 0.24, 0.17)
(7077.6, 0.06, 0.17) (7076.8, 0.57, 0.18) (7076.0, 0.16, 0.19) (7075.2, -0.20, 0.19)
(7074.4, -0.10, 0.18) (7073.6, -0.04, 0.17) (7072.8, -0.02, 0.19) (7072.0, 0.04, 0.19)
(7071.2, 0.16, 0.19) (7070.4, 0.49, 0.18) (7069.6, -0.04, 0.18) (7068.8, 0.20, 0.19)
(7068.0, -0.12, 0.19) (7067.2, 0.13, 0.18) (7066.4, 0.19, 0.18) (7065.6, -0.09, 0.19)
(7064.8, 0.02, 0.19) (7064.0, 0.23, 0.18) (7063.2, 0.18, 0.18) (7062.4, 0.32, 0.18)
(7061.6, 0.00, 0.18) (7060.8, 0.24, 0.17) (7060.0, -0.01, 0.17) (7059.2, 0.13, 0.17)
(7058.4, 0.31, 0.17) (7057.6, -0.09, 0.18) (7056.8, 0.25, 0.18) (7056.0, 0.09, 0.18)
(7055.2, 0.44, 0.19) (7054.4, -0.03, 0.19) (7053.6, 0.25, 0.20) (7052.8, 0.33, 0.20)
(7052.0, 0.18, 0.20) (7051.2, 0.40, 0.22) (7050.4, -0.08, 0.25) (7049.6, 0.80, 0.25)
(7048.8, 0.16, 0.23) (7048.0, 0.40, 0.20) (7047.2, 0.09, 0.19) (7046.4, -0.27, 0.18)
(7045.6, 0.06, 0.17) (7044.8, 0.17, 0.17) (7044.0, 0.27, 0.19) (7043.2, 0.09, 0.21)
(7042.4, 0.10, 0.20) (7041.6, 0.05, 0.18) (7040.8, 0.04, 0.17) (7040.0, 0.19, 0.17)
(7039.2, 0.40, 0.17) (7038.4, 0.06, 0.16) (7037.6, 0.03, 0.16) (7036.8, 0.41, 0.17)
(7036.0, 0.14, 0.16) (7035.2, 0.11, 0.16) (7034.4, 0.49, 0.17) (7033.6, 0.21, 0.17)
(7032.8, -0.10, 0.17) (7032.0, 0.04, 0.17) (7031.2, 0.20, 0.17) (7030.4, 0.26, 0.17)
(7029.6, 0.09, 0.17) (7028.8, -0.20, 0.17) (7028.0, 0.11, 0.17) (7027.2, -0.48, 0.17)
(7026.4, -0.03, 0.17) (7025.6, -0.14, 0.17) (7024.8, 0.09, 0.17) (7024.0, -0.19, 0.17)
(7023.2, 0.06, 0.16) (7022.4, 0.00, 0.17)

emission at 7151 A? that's [O III]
